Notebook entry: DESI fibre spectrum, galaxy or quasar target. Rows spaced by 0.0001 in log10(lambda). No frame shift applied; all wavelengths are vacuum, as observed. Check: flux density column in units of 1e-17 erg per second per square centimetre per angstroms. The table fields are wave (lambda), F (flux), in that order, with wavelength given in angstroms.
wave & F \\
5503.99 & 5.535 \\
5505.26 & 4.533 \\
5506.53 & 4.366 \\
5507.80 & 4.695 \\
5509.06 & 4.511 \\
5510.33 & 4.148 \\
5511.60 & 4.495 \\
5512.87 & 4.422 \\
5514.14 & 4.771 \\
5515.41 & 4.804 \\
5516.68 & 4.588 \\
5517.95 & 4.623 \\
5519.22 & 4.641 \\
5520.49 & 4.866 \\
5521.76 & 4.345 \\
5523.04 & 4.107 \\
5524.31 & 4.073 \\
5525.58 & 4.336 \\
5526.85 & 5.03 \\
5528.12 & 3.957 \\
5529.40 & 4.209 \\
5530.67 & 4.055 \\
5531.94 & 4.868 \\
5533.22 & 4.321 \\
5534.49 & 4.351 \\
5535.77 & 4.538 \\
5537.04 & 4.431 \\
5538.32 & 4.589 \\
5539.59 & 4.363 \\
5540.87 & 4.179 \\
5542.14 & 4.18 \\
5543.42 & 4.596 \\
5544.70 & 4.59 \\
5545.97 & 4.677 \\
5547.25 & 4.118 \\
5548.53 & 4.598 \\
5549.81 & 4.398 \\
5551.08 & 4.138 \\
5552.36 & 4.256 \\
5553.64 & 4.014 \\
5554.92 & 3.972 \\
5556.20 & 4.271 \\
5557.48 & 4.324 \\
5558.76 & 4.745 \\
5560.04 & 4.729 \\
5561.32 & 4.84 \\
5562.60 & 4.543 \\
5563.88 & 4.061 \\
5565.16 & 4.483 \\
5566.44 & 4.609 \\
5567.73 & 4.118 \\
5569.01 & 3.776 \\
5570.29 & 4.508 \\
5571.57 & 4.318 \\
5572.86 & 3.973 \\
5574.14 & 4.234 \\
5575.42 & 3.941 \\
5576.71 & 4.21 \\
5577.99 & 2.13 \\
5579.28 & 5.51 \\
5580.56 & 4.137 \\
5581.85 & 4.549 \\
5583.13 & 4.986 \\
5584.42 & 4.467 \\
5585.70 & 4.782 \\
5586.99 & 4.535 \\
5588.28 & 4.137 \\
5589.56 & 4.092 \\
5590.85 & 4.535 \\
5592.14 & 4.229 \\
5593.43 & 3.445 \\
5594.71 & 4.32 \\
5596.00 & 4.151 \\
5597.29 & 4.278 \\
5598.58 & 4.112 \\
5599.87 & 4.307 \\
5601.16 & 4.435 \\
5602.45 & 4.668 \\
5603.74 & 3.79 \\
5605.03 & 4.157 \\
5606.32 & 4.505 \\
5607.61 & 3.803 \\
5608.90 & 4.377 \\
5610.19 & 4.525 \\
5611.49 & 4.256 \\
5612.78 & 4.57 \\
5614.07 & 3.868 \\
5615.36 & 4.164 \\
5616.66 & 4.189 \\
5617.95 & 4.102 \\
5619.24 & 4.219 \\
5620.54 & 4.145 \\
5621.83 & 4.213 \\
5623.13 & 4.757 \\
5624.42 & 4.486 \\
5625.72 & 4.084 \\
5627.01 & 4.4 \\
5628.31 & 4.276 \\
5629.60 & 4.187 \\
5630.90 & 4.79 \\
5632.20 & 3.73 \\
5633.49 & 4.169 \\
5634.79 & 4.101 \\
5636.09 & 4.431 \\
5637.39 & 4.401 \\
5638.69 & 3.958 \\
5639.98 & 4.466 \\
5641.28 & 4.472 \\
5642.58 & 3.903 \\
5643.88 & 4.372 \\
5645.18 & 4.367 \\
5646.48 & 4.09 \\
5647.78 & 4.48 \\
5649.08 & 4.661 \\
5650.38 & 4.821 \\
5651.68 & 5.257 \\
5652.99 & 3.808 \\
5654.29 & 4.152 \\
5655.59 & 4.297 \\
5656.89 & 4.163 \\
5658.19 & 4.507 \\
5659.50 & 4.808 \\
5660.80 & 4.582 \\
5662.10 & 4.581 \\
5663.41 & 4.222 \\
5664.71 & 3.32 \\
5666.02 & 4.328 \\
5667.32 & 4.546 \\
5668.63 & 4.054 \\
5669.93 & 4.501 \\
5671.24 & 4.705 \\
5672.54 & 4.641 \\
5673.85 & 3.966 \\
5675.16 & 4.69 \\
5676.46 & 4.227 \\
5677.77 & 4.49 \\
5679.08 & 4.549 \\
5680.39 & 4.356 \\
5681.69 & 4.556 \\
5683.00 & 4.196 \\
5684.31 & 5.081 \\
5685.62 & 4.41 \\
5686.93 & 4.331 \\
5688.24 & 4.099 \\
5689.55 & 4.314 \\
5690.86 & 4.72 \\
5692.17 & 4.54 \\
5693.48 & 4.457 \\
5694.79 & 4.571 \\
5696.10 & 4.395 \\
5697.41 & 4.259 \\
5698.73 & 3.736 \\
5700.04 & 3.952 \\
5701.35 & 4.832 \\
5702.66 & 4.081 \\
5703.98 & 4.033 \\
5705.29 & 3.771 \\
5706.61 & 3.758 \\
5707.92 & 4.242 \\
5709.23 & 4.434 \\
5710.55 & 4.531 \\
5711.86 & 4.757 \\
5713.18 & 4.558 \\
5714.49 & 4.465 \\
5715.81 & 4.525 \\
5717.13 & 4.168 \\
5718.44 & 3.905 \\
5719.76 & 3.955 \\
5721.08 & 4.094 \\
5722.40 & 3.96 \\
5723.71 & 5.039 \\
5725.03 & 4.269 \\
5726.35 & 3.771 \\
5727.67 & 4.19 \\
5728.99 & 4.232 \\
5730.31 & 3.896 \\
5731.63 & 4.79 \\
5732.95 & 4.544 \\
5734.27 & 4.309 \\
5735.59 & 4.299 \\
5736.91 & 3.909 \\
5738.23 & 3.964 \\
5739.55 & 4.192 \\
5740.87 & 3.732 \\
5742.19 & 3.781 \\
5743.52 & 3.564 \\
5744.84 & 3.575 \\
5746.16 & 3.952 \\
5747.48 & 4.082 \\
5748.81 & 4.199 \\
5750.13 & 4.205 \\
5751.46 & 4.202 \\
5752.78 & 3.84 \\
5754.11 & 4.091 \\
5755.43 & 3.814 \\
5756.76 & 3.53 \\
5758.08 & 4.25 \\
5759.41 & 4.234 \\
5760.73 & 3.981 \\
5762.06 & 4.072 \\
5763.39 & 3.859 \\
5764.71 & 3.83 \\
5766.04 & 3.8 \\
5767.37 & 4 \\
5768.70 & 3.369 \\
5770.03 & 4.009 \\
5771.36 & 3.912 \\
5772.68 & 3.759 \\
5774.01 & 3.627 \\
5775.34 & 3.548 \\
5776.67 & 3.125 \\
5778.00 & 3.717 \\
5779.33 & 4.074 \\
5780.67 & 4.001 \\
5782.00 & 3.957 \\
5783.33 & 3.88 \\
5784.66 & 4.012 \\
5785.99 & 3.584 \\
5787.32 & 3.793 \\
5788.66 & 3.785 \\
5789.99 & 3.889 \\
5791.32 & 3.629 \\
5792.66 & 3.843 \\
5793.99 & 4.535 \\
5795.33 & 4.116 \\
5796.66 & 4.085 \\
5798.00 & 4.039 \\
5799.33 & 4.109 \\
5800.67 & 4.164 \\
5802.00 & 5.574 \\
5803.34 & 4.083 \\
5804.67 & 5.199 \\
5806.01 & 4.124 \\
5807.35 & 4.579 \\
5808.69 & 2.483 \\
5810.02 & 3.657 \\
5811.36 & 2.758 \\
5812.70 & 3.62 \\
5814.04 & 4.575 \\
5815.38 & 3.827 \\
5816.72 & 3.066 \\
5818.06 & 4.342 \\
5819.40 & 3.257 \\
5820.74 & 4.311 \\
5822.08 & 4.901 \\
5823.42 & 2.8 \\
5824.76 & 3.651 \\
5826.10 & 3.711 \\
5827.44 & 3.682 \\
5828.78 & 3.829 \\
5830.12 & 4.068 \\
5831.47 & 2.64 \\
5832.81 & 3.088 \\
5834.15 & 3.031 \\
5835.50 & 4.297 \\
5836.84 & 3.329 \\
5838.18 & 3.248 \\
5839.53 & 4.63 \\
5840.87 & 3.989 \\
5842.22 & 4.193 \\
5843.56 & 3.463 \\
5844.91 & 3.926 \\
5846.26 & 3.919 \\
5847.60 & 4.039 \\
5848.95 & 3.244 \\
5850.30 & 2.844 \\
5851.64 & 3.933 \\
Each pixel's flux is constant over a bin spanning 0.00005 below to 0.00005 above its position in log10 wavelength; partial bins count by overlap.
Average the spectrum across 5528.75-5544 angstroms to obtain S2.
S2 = 4.39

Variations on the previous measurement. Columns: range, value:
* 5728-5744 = 4.11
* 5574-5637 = 4.26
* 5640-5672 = 4.38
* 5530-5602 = 4.32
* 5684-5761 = 4.19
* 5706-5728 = 4.27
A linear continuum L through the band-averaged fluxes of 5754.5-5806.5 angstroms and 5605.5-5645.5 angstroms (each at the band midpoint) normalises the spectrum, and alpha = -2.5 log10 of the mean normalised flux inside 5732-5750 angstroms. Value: 0.01 mag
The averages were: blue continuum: 4.27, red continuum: 3.97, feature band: 4.03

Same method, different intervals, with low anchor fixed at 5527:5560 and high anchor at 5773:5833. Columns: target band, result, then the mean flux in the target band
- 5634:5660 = -0.05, 4.37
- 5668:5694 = -0.09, 4.45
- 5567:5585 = 0.03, 4.2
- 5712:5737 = -0.07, 4.27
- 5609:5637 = -0.02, 4.27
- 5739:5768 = 0.00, 3.94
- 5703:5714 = -0.06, 4.26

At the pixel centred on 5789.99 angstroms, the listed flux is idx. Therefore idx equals 3.889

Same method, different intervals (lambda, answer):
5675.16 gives 4.69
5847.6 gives 4.039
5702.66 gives 4.081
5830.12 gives 4.068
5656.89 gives 4.163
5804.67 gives 5.199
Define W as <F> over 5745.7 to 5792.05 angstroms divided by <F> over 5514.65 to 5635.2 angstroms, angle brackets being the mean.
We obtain 0.90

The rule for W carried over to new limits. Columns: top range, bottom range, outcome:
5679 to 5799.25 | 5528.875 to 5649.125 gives 0.95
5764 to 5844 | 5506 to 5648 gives 0.89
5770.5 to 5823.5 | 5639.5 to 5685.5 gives 0.89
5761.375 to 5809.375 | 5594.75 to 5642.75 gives 0.93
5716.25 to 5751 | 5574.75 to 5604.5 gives 0.97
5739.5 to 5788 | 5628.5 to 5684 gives 0.89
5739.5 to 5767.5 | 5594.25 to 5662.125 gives 0.91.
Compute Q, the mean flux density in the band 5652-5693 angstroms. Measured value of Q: 4.39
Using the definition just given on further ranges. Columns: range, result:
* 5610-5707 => 4.33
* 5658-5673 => 4.39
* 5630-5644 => 4.25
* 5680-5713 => 4.34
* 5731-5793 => 3.92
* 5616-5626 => 4.28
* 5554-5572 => 4.37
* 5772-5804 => 3.96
